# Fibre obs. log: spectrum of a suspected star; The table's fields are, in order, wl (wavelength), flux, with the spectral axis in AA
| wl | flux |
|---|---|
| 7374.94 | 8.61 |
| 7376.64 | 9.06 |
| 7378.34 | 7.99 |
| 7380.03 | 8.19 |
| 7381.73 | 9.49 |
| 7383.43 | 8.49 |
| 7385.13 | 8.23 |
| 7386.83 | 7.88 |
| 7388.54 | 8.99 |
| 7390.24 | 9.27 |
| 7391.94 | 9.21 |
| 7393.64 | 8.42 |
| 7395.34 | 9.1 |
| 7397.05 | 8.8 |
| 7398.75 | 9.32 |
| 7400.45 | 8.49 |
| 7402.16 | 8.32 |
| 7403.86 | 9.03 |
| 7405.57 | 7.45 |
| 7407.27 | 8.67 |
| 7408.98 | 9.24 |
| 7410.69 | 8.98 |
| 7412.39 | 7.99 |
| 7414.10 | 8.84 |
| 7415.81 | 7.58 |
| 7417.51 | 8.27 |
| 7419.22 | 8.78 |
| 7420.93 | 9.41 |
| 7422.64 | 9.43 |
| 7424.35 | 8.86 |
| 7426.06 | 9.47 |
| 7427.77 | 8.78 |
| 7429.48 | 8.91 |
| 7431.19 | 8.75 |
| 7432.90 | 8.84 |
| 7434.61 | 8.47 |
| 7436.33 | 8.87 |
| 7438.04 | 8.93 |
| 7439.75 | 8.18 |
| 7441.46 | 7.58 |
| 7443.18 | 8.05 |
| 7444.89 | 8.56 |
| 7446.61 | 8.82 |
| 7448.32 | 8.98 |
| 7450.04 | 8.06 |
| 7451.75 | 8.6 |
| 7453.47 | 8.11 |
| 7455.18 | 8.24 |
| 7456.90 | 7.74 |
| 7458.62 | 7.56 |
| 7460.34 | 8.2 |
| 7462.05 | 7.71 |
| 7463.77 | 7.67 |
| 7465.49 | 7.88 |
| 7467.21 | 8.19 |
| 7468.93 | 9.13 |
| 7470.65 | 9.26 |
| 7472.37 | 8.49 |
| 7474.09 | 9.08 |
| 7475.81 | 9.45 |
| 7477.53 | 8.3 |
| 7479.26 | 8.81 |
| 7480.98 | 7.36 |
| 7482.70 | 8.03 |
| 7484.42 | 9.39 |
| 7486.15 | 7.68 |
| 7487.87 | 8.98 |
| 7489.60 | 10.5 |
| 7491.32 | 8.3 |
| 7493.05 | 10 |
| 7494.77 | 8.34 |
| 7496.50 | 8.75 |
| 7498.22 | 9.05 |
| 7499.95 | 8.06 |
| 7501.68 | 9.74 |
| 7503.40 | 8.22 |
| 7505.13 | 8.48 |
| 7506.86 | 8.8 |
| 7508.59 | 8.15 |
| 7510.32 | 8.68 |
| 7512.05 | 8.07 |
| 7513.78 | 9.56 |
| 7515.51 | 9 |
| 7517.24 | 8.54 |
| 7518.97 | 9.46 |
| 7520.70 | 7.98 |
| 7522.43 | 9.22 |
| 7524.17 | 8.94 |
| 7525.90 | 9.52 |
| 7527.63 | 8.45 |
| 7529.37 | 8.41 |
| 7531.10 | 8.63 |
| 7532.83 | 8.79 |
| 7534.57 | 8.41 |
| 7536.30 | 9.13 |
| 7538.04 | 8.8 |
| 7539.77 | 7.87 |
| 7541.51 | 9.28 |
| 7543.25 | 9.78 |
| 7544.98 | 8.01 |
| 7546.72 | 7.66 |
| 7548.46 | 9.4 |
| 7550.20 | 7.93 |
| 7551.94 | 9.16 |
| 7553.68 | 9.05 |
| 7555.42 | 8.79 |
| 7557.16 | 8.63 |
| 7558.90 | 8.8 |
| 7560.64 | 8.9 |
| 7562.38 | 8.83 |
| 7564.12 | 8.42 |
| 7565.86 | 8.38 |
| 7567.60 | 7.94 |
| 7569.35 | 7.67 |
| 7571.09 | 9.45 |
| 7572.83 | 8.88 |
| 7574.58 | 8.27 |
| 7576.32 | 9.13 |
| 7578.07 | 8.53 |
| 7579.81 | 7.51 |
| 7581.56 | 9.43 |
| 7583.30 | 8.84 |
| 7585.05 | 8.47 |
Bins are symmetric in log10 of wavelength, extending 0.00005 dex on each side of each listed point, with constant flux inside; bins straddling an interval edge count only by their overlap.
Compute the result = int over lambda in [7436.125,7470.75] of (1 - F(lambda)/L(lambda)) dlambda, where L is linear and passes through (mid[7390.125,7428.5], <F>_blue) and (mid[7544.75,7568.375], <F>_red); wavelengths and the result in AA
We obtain 1.7 AA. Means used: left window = 8.76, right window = 8.58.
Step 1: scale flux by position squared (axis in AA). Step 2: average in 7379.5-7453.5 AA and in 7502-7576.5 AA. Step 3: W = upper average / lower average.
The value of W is 1.0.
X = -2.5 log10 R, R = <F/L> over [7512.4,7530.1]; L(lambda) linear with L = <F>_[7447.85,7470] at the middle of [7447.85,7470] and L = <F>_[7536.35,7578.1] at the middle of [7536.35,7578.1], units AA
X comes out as -0.052 mag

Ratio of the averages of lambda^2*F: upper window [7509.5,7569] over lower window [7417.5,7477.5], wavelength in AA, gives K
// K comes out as 1.0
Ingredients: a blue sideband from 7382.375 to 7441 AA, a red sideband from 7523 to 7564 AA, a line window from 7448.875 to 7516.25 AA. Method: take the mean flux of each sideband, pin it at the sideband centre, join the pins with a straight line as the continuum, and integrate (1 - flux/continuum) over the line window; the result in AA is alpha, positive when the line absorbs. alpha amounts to 1.3 AA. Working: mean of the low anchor 8.71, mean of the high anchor 8.74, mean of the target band 8.56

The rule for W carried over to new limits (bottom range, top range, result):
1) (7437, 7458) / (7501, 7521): 1.07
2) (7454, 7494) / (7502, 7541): 1.04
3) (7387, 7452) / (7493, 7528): 1.04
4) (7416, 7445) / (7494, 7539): 1.03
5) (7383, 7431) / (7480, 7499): 1.03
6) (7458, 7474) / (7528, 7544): 1.08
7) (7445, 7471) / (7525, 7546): 1.08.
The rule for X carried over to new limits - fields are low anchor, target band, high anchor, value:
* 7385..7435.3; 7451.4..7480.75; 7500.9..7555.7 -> 0.049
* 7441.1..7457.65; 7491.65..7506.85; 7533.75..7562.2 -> -0.037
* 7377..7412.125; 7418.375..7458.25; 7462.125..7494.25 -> 0.007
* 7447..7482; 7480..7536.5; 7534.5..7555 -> -0.024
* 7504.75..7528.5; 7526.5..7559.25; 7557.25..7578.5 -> 0.000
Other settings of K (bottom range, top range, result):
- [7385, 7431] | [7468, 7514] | 1.02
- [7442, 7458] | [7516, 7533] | 1.08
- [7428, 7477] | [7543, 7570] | 1.04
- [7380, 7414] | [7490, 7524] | 1.04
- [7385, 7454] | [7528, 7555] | 1.04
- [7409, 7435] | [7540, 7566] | 1.03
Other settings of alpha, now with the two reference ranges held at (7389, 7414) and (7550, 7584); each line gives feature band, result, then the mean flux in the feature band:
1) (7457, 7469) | 1.03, 7.96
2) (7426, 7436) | -0.11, 8.82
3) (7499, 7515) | 0.05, 8.65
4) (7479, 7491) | 0.05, 8.66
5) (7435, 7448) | 0.40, 8.45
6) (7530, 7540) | 0.02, 8.66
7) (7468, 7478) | -0.31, 8.97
